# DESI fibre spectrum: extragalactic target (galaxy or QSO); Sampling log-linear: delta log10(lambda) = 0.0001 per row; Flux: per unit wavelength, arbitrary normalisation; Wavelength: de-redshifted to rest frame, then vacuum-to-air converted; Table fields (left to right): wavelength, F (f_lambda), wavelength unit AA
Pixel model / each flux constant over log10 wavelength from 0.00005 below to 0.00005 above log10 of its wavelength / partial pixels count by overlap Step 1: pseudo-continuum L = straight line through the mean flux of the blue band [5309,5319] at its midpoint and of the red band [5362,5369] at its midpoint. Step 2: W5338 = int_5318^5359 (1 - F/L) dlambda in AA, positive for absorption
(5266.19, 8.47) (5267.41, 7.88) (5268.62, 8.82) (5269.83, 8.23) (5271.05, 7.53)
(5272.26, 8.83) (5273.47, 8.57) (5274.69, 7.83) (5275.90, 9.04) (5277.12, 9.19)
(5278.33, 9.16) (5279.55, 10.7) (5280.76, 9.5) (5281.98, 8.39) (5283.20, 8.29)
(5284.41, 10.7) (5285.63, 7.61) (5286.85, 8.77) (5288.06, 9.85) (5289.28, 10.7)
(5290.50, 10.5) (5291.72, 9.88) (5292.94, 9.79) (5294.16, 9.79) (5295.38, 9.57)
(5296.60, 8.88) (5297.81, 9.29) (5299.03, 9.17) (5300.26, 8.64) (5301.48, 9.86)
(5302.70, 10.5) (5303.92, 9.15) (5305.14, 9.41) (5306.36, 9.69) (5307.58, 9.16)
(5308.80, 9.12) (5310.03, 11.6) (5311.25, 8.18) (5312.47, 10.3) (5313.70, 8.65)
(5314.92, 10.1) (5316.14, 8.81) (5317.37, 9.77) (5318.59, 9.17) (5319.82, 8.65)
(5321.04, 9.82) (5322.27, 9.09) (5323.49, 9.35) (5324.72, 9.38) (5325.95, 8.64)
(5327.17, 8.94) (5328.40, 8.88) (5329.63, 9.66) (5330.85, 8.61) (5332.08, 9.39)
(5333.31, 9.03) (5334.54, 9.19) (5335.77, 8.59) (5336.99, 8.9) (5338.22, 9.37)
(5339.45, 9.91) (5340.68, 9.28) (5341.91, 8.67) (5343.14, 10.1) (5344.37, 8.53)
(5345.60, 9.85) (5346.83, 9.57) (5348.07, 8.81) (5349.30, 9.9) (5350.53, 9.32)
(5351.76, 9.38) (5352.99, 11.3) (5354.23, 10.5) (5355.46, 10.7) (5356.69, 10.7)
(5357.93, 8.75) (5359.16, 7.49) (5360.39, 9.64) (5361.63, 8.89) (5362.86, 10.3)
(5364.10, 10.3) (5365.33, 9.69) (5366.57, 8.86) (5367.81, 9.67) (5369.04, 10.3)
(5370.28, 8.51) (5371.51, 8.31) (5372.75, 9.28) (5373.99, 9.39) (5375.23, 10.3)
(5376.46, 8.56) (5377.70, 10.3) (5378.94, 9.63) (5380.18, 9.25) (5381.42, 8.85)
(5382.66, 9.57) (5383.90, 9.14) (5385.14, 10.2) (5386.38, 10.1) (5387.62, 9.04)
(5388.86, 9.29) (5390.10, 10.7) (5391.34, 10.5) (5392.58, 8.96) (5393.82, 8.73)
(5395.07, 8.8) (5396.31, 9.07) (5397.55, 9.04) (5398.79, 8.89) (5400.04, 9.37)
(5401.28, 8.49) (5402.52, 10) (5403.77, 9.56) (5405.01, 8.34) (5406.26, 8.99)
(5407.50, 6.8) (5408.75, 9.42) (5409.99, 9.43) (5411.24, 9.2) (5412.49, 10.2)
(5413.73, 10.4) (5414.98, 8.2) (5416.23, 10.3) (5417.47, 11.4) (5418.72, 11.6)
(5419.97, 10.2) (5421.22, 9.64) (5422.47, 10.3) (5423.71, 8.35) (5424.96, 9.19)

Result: 1.25 AA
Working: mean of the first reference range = 9.56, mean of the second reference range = 9.78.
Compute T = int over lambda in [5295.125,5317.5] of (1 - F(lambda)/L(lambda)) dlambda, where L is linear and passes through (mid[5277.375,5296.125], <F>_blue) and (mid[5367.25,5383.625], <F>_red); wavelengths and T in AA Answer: 0.1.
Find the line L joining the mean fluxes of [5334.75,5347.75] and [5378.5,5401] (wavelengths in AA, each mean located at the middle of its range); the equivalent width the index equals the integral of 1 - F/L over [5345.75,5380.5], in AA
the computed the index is -0.93 AA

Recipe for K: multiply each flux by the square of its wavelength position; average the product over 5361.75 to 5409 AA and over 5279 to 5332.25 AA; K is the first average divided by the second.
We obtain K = 1.02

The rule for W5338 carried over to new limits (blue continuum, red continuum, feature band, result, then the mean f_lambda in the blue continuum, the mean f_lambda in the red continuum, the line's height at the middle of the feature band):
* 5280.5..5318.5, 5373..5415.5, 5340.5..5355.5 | -0.4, 9.47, 9.32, 9.39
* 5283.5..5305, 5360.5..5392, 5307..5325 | 0.3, 9.55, 9.56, 9.55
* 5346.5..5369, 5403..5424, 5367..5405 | 1.0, 9.67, 9.57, 9.62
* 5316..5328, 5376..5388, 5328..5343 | 0.1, 9.17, 9.48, 9.24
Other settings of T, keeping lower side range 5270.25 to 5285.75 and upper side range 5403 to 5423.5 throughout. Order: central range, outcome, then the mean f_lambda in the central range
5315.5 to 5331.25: 0.0 AA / 9.15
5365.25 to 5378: 0.1 AA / 9.34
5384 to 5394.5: -0.2 AA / 9.66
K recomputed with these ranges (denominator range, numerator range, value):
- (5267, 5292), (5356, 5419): 1.08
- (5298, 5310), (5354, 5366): 1.04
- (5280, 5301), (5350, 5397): 1.05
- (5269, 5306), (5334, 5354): 1.04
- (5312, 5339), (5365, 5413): 1.04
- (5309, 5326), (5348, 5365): 1.05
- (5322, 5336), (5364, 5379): 1.06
